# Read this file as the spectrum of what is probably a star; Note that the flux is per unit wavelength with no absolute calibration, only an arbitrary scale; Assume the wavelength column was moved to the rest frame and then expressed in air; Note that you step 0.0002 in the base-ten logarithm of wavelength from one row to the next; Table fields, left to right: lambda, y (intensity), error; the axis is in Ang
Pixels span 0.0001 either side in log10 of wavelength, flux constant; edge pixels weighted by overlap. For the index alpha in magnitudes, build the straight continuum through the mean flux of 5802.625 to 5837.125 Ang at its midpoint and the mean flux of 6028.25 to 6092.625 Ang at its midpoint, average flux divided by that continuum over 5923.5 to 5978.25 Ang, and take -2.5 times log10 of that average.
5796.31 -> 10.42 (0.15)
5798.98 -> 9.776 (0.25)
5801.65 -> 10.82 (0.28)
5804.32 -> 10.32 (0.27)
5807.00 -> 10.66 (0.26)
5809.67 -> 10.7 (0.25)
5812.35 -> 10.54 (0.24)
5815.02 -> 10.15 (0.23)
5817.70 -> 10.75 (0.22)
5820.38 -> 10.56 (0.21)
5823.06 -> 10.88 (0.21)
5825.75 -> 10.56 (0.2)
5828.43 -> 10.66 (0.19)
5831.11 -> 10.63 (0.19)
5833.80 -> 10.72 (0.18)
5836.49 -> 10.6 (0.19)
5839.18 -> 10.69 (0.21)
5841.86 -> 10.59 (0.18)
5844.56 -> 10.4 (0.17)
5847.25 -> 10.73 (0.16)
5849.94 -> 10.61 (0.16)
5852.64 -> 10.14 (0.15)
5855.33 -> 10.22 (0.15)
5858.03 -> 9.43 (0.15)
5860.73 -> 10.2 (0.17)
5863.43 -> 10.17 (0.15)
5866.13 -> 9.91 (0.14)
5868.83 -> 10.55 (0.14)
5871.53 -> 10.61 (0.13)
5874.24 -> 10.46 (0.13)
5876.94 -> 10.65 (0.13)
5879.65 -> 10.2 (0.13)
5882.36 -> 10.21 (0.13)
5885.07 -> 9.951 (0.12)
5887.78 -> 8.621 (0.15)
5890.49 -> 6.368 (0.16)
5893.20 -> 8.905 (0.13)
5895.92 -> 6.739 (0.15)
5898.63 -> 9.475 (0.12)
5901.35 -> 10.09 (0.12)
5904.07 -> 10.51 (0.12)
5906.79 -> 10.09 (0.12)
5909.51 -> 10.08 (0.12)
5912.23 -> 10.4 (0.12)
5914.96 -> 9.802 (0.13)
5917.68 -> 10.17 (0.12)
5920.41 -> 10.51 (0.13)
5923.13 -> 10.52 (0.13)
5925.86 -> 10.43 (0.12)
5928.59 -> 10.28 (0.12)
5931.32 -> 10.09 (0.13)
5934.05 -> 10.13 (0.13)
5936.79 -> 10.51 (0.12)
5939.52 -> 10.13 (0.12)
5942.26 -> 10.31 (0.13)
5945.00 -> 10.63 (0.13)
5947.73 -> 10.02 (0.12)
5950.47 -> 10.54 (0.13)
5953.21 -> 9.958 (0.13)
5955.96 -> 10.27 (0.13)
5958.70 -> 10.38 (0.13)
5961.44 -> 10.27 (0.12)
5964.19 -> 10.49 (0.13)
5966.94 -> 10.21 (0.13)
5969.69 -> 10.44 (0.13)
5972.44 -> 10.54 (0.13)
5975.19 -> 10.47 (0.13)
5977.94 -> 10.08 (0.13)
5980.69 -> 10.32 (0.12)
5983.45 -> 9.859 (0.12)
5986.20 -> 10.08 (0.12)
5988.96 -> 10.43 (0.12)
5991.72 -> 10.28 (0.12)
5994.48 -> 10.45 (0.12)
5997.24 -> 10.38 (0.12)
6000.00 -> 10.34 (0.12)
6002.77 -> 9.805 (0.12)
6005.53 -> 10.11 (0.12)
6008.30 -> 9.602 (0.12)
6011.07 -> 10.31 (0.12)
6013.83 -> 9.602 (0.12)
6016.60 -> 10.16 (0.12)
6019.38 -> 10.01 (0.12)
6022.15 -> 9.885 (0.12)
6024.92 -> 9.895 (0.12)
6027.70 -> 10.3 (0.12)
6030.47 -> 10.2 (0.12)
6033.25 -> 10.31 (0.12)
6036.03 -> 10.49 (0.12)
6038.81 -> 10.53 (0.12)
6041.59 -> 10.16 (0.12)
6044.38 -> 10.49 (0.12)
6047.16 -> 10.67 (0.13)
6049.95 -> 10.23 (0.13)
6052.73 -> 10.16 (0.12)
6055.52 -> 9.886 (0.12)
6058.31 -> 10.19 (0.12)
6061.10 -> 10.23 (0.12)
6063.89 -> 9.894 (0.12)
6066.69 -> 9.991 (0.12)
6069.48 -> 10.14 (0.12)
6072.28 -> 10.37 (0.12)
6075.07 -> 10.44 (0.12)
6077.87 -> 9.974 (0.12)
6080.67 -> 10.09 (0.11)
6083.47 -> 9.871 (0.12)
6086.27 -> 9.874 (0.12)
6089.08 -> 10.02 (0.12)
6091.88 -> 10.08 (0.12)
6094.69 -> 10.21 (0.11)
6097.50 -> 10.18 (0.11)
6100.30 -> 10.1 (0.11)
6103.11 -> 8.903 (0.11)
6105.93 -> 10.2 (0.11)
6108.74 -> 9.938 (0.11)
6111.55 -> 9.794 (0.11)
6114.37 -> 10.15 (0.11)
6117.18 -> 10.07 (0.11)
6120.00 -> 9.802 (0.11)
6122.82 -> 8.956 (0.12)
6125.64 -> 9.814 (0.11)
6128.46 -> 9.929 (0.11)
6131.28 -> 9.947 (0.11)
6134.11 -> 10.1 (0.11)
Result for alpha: 0.01 mag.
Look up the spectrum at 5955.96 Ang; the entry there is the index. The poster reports 10.27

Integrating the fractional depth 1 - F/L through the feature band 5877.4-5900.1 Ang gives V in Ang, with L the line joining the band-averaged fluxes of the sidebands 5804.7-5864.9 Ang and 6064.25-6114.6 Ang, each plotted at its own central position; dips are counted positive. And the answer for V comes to 3.3 Ang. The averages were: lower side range 10.5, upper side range 10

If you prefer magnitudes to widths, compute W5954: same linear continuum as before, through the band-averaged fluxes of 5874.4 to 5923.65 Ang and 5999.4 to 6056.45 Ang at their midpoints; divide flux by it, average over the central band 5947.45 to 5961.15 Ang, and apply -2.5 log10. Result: -0.04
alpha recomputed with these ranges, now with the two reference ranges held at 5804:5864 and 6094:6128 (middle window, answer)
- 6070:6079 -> -0.036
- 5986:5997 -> -0.024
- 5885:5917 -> 0.120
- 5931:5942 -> 0.001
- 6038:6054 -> -0.041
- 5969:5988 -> -0.012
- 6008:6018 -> 0.012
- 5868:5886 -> 0.000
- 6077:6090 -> -0.006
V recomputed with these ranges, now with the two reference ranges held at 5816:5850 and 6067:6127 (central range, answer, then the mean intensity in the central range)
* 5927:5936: 0.2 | 10.2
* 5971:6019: 0.3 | 10.2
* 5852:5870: 0.8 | 10.1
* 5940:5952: 0.0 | 10.4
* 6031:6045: -0.4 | 10.4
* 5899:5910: 0.3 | 10.1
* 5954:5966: 0.0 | 10.3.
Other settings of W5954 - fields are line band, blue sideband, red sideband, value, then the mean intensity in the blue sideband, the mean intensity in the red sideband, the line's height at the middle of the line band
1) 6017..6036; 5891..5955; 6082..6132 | -0.02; 9.97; 9.88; 9.92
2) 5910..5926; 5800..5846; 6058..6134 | 0.01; 10.6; 9.97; 10.4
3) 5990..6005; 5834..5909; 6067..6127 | -0.03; 9.91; 9.95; 9.93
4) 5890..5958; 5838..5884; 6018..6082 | 0.04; 10.3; 10.2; 10.3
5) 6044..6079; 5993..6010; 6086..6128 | -0.02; 10.1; 9.87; 9.98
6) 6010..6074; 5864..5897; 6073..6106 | -0.03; 9.47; 9.99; 9.88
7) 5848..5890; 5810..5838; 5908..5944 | 0.04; 10.6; 10.3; 10.5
